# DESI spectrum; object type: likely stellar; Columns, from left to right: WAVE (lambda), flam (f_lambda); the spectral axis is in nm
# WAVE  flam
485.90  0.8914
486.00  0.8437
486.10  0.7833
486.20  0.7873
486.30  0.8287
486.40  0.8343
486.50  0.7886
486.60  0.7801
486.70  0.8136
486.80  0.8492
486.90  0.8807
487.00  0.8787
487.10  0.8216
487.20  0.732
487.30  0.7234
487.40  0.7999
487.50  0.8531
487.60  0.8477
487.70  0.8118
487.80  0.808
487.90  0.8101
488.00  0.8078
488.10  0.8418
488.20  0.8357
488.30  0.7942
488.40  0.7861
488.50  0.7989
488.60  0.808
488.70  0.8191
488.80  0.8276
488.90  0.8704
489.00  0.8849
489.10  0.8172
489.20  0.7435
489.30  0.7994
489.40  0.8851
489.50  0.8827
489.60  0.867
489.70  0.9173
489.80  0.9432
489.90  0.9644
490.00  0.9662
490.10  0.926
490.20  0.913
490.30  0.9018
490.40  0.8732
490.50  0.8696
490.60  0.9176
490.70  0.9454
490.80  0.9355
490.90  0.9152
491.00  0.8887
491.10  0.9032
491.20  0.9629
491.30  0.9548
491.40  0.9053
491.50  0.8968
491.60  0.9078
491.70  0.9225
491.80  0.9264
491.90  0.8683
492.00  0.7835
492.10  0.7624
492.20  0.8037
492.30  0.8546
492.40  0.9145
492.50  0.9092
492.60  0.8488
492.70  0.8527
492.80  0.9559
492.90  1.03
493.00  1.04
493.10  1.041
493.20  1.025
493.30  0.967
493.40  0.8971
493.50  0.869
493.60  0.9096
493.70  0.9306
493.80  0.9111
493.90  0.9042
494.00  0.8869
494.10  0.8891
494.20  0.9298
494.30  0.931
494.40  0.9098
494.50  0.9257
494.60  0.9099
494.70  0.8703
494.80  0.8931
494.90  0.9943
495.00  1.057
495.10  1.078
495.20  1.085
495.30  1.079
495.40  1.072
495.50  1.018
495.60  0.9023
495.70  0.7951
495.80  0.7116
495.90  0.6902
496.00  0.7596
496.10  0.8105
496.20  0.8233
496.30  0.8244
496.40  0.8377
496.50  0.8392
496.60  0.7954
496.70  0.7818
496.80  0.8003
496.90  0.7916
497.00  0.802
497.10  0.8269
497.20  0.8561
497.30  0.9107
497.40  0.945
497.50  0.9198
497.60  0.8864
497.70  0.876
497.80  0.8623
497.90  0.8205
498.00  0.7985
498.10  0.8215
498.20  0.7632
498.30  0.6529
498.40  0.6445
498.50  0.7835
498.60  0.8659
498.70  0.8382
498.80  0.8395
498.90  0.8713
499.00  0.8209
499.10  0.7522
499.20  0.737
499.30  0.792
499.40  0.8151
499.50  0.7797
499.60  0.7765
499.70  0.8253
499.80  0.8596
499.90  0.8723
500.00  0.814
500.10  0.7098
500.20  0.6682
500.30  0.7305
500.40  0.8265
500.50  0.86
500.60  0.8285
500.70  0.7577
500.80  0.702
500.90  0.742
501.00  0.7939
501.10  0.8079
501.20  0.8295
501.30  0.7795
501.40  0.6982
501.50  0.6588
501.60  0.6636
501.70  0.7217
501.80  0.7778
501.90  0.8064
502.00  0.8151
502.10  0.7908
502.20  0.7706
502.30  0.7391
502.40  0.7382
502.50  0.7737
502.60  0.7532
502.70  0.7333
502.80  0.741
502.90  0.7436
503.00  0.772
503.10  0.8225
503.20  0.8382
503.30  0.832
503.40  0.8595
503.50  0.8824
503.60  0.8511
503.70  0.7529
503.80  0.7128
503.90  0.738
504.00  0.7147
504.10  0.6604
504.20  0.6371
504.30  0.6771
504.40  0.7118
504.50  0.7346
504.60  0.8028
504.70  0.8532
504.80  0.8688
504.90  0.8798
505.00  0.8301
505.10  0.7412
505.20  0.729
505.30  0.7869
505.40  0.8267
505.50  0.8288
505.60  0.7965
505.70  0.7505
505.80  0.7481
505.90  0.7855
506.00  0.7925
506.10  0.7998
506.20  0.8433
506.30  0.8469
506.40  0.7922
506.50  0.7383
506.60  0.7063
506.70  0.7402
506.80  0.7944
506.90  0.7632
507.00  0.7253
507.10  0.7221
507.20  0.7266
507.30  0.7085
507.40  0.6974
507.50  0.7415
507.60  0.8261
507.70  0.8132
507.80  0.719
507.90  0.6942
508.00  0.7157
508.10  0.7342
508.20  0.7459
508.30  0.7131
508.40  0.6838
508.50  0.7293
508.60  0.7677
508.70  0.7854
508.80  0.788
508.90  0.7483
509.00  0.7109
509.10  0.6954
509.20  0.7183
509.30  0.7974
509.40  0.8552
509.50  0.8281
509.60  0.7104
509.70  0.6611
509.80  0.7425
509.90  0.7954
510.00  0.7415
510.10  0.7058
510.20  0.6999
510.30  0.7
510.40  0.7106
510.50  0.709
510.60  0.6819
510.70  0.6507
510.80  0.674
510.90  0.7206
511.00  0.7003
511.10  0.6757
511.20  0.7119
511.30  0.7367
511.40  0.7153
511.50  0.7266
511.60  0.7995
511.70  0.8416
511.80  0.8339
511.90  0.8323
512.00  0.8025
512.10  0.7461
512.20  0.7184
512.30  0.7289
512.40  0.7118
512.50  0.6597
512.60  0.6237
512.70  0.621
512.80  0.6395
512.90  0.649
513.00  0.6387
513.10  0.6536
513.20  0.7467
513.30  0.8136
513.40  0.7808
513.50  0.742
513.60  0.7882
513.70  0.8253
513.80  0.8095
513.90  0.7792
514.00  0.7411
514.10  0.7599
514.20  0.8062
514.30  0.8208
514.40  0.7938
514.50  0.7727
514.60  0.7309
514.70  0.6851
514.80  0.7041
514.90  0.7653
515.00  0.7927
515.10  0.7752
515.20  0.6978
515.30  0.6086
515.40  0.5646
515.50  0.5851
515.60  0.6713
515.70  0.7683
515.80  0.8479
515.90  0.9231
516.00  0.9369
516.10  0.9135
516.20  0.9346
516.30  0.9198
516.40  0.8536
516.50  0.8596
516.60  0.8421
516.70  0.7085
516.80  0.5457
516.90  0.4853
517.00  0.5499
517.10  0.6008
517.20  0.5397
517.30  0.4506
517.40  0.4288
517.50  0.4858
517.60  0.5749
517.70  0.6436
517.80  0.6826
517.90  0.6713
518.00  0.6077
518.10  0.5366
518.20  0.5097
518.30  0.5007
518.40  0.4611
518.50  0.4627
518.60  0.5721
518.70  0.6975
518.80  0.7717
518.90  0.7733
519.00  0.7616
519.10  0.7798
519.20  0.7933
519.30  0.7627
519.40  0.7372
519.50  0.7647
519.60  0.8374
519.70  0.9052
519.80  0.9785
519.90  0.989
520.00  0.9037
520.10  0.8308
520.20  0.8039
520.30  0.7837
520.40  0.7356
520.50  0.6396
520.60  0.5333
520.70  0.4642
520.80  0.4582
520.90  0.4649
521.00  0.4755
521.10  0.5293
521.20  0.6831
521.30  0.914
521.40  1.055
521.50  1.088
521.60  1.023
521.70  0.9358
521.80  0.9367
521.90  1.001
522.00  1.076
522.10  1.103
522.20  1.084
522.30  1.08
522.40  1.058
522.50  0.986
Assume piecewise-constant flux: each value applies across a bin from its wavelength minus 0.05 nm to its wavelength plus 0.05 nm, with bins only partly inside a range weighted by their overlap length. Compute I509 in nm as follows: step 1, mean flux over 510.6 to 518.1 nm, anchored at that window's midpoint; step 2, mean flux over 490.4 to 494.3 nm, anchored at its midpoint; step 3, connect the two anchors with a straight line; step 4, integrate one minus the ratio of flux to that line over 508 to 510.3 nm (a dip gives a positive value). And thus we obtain 0.06 nm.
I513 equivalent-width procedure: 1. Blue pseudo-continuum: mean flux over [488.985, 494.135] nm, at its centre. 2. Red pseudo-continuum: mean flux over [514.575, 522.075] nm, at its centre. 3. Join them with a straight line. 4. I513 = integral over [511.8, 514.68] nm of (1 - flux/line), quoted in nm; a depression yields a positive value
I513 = 0.07 nm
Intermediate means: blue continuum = 0.904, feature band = 0.742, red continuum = 0.725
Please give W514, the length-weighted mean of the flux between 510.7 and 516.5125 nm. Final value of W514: 0.752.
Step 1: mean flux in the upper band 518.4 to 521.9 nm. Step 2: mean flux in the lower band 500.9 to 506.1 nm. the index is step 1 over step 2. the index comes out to 1.0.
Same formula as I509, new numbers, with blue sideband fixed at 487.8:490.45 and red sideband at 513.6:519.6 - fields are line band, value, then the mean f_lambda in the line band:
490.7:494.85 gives -0.38 nm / 0.911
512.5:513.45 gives 0.05 nm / 0.684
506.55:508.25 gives 0.03 nm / 0.74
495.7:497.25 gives 0.03 nm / 0.797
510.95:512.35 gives -0.05 nm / 0.755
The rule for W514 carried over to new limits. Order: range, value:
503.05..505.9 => 0.781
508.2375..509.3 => 0.737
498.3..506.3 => 0.778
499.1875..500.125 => 0.803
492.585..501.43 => 0.855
